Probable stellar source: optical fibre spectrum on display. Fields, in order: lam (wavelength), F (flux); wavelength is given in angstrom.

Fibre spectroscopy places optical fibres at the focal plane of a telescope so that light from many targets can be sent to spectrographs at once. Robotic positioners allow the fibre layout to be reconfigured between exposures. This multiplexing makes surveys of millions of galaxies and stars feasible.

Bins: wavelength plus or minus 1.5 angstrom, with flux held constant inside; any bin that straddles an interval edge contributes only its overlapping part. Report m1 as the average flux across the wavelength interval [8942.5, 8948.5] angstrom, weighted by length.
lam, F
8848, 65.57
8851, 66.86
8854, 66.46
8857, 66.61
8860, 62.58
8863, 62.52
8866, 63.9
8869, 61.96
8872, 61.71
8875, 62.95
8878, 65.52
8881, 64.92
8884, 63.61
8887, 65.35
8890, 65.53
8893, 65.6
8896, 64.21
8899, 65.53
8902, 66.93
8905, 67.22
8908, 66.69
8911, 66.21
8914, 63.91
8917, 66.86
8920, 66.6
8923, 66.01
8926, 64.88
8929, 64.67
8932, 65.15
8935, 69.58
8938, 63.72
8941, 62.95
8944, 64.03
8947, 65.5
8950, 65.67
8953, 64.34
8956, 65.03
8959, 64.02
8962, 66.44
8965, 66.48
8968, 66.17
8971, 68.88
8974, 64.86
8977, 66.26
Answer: 64.8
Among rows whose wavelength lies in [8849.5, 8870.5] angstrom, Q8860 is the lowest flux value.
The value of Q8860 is 61.96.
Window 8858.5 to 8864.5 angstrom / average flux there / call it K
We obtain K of 62.6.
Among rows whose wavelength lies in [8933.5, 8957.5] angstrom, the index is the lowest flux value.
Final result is 62.95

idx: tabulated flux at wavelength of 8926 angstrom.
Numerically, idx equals 64.88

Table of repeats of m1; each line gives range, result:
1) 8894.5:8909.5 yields 66.1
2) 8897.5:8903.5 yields 66.2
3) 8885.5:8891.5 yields 65.4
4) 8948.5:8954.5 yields 65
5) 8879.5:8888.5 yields 64.6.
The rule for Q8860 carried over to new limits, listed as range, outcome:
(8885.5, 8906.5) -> 64.21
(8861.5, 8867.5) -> 62.52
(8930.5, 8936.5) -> 65.15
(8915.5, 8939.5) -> 63.72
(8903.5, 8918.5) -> 63.91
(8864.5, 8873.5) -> 61.71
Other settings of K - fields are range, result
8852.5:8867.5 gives 64.4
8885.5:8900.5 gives 65.2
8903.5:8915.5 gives 66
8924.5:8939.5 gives 65.6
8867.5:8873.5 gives 61.8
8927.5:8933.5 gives 64.9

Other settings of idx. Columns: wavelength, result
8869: 61.96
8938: 63.72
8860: 62.58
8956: 65.03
